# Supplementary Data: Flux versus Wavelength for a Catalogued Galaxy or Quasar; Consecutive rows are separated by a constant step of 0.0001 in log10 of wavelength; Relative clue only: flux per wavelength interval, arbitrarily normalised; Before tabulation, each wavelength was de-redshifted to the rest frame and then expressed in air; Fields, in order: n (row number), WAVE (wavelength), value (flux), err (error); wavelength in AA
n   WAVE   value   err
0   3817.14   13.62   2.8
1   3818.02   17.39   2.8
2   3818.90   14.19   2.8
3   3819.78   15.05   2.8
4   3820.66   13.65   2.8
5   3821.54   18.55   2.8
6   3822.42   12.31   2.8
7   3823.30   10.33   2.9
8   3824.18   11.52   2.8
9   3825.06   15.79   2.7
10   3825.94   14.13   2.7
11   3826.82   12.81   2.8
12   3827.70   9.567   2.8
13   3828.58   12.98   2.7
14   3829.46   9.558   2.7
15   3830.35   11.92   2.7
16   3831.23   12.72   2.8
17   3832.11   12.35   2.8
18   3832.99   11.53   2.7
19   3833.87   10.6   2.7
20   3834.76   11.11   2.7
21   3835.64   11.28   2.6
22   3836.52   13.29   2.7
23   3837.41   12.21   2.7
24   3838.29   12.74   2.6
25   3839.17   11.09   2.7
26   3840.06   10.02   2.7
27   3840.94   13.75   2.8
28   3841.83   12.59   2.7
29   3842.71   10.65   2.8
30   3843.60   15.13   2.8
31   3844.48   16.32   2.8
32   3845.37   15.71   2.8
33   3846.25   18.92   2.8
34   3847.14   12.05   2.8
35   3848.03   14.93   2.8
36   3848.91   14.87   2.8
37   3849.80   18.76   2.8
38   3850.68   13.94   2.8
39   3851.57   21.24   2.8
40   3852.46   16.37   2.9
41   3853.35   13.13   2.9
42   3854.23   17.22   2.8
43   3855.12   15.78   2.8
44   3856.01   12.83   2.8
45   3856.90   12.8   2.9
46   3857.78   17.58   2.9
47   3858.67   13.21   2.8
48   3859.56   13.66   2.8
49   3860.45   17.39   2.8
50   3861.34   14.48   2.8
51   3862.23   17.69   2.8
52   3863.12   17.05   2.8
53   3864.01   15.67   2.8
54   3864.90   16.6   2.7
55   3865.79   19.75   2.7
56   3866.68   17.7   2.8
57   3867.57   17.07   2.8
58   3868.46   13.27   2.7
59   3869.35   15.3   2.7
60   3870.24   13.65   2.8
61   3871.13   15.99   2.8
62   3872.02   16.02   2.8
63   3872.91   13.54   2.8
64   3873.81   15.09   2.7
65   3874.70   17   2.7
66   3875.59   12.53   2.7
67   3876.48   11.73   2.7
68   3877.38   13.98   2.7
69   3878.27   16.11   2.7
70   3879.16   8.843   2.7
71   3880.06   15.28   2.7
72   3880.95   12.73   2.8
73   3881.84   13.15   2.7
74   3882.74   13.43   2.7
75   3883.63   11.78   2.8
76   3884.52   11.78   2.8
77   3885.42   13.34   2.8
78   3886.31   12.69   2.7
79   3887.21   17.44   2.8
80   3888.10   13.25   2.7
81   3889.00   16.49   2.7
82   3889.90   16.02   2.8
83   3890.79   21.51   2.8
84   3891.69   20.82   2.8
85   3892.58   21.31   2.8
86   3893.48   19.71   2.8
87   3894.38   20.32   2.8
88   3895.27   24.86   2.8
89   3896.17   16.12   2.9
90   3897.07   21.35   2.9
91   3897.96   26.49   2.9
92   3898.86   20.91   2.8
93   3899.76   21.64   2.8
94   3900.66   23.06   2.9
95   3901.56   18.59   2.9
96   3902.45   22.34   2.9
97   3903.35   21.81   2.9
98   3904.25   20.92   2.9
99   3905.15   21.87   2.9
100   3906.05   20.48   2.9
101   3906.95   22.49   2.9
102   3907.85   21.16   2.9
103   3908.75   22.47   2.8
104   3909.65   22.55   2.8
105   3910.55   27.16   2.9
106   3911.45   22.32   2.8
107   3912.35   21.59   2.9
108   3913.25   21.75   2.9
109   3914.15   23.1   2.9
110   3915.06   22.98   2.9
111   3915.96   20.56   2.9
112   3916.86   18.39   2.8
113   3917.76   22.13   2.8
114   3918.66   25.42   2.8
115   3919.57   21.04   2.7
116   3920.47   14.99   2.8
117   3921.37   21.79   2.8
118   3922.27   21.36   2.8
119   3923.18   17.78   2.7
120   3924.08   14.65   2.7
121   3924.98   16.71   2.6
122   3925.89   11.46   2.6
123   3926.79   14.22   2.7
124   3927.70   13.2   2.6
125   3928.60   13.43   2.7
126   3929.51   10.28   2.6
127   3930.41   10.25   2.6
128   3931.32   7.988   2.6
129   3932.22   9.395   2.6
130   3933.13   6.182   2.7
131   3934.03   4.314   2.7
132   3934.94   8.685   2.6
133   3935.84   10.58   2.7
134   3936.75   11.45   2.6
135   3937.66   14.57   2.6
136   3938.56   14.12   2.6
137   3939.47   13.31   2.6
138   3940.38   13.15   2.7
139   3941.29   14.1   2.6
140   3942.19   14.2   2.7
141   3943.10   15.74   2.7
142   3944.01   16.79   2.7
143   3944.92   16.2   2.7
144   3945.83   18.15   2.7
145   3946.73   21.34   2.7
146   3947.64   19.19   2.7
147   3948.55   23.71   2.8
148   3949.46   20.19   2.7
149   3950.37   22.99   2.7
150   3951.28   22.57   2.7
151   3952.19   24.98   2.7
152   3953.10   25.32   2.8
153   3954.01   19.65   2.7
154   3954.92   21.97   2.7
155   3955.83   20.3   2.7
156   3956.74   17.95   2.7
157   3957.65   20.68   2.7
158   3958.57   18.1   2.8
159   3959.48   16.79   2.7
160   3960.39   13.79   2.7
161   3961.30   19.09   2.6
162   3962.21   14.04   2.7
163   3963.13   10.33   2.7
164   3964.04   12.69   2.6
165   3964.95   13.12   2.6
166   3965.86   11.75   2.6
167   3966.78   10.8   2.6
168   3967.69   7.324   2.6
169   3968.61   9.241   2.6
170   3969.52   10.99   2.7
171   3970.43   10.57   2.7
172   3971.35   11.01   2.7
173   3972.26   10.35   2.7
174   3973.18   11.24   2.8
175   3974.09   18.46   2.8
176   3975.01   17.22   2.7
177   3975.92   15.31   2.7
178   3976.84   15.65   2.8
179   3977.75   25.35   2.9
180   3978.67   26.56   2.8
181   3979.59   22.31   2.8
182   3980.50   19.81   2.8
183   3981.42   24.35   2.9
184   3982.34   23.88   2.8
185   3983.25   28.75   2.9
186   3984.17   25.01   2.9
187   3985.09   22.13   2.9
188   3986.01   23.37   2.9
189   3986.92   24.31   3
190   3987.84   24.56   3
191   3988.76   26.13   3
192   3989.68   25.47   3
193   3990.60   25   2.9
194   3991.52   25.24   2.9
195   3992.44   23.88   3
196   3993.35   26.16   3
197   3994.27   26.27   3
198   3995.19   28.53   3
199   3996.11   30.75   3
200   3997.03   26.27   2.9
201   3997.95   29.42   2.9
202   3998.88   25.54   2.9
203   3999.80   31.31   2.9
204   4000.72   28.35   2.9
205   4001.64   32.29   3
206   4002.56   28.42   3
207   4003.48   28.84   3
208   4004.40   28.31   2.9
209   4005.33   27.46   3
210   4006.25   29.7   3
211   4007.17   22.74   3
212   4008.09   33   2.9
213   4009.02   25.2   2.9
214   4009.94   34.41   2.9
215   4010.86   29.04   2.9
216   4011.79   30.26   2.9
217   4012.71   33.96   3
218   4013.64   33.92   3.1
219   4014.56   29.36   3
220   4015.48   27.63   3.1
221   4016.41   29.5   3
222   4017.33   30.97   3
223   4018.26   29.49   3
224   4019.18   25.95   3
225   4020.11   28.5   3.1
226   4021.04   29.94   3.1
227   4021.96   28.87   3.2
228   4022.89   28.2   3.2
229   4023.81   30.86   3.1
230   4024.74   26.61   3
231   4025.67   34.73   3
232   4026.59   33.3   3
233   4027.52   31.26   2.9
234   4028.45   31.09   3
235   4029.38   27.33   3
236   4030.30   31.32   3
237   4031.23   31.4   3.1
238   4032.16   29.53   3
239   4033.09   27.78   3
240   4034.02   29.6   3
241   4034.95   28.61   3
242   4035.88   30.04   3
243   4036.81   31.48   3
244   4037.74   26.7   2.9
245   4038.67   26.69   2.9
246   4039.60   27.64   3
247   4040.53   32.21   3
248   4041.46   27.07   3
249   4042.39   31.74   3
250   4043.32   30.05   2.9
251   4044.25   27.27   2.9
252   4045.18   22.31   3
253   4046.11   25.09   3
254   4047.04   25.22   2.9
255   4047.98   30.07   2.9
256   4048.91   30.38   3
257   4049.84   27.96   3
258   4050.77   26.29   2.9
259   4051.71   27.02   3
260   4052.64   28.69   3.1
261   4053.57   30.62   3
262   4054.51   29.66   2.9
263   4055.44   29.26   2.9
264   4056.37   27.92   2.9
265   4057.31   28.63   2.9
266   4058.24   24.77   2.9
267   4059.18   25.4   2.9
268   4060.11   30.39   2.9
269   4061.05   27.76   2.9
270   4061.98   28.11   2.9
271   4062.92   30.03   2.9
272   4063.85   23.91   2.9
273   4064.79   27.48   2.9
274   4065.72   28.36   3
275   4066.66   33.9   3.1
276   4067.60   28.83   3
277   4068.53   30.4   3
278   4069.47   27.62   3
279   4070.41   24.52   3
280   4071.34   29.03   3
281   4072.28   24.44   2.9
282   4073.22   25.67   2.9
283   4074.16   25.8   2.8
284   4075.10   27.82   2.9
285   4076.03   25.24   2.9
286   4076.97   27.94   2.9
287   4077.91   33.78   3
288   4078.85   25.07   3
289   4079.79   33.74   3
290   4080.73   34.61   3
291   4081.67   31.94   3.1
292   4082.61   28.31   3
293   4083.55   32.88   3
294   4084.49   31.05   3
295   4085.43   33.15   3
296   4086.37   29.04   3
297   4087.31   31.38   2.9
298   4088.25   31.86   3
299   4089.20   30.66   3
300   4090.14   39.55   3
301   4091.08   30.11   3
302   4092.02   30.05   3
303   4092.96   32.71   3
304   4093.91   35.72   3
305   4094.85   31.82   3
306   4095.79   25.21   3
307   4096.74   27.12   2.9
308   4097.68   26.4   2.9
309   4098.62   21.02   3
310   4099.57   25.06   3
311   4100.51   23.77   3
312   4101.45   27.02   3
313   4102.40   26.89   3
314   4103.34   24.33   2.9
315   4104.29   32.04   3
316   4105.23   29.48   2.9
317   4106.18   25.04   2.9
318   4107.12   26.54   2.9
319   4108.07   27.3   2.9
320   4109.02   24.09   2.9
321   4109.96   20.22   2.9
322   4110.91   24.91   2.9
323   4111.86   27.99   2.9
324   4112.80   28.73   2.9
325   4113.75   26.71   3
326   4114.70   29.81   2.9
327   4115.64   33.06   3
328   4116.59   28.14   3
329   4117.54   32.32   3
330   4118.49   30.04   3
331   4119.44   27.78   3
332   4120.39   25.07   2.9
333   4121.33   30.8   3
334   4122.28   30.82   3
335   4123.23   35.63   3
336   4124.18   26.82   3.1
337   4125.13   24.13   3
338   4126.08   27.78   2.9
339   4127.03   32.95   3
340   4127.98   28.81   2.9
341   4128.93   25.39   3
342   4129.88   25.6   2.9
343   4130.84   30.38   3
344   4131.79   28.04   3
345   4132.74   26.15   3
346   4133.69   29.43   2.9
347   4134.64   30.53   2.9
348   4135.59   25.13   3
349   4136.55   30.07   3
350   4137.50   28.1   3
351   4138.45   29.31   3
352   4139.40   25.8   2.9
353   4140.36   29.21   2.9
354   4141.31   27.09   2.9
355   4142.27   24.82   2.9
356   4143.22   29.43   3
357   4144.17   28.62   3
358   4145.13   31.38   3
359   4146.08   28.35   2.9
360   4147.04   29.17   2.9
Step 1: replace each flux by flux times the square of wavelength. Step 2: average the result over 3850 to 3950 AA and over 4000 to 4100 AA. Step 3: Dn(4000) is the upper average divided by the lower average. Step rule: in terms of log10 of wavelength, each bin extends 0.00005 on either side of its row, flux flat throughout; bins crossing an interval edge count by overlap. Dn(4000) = 1.87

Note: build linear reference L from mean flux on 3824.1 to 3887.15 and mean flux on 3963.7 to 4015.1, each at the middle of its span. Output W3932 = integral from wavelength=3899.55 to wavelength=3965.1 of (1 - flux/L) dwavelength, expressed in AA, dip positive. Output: 5.0 AA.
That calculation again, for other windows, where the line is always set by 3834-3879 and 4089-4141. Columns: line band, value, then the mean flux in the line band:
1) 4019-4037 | -4.6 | 29.8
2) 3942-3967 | 2.3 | 18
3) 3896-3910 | -3.6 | 21.6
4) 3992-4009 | -4.4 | 28.1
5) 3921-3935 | 4.4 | 12.7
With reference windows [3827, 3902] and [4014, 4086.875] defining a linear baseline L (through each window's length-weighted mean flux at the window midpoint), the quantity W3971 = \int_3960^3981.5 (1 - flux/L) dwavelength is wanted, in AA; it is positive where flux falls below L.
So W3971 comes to 7.7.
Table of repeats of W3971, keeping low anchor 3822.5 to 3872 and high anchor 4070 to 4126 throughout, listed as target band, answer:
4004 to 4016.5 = -3.2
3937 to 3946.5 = 2.2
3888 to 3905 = -3.5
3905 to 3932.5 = -0.5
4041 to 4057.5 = -1.4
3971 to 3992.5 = 0.5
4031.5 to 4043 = -1.8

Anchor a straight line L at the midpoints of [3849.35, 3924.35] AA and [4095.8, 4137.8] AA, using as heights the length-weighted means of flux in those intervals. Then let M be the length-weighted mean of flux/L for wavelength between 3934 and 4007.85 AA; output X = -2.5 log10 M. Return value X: 0.08 mag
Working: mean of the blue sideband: 17.9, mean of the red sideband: 27.6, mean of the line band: 20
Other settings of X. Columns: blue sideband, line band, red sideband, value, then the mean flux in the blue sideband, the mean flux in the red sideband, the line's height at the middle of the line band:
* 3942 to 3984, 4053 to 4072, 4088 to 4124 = -0.12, 17.7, 28.5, 25.2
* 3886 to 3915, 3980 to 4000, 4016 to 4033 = 0.07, 20.8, 29.9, 27.4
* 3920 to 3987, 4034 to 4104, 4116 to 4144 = -0.18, 16.4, 28.5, 24.3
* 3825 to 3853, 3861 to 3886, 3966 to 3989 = 0.00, 13.4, 18.4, 14.7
